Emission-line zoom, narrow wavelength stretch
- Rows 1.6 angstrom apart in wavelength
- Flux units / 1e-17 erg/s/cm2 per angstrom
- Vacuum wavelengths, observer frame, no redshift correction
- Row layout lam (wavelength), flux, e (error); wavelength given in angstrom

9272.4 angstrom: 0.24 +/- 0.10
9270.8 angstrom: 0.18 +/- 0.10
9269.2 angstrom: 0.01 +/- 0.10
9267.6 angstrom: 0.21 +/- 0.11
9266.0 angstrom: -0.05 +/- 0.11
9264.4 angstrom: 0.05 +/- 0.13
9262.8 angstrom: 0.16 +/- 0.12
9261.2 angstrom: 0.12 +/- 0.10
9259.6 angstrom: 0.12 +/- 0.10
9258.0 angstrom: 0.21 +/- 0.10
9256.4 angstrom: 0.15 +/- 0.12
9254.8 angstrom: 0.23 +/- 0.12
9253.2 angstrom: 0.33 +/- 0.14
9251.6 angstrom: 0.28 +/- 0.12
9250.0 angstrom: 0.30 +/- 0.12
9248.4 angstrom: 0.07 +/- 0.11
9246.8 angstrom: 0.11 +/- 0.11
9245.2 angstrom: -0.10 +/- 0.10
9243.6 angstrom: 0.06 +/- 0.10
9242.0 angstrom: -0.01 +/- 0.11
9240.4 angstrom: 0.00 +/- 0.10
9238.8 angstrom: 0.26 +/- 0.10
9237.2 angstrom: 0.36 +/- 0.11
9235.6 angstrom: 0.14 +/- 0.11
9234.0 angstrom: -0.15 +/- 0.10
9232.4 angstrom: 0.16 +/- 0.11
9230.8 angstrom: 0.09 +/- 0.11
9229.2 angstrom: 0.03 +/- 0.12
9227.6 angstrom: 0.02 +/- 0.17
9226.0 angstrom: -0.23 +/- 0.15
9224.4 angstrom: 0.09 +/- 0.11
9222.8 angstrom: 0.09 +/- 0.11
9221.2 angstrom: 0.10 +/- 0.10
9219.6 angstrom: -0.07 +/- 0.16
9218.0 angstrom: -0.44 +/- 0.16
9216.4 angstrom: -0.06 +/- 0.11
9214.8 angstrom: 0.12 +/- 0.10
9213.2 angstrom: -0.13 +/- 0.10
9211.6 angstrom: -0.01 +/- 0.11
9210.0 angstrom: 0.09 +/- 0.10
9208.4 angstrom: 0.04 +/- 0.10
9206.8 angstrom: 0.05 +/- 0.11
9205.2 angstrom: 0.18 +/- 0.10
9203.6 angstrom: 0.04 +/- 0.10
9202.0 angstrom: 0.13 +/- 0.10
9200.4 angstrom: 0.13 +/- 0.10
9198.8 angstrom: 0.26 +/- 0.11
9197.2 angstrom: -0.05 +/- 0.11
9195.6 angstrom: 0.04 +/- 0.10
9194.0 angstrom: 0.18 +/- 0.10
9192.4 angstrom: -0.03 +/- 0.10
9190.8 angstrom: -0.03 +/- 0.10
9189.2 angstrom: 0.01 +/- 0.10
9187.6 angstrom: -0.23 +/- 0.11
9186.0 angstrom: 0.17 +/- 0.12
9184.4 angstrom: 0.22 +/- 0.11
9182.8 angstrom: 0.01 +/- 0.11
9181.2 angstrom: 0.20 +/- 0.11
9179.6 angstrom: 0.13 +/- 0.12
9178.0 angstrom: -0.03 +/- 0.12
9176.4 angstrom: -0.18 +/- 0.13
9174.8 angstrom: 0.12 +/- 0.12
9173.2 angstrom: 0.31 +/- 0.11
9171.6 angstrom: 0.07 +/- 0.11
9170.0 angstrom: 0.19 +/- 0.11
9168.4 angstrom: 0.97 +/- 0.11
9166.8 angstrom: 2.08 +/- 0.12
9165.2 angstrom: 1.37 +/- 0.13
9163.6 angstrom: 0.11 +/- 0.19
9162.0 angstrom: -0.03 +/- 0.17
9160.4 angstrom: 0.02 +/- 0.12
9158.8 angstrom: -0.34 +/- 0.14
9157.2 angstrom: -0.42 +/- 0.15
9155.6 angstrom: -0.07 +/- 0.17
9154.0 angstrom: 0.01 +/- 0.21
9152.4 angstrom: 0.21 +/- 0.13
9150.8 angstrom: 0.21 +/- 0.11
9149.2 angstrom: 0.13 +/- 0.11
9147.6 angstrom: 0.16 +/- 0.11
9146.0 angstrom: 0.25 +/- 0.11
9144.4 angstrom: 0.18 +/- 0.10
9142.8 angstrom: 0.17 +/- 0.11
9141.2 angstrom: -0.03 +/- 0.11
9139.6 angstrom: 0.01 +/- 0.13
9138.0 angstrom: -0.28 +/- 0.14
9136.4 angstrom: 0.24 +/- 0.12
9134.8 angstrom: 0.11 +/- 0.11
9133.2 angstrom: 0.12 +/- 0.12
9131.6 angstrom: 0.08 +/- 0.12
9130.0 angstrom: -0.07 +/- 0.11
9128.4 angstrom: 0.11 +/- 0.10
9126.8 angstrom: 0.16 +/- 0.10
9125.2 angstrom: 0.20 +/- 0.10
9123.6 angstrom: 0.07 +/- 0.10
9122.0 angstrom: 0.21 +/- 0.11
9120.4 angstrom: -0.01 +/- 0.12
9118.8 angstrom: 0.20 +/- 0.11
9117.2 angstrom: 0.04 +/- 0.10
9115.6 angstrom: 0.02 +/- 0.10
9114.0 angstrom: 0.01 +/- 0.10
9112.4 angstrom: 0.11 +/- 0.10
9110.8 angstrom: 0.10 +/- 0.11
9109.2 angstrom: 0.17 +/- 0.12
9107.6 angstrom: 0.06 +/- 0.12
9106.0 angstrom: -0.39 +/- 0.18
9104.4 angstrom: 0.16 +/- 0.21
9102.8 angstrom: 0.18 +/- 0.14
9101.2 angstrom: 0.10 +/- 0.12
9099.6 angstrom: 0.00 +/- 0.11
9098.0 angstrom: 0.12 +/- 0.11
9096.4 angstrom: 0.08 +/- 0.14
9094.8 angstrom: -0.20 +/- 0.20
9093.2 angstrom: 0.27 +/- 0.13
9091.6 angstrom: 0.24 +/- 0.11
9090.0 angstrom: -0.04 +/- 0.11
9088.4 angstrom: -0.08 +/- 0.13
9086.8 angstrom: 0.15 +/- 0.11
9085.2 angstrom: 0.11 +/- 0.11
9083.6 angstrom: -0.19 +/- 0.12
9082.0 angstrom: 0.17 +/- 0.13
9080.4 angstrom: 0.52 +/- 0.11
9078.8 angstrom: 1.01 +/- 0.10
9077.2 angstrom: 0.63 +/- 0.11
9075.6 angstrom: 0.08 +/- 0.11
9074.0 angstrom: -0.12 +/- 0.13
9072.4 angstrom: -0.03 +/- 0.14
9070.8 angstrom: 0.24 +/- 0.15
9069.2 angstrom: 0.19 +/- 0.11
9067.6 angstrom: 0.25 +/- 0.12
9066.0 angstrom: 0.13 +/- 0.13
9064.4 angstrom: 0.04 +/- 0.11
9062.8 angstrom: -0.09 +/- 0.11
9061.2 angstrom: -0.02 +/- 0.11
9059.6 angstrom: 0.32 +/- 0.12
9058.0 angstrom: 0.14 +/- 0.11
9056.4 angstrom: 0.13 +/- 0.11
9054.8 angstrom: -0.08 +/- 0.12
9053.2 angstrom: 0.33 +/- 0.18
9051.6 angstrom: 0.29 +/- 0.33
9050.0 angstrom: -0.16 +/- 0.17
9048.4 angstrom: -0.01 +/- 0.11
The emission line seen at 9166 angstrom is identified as [O III] 5007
